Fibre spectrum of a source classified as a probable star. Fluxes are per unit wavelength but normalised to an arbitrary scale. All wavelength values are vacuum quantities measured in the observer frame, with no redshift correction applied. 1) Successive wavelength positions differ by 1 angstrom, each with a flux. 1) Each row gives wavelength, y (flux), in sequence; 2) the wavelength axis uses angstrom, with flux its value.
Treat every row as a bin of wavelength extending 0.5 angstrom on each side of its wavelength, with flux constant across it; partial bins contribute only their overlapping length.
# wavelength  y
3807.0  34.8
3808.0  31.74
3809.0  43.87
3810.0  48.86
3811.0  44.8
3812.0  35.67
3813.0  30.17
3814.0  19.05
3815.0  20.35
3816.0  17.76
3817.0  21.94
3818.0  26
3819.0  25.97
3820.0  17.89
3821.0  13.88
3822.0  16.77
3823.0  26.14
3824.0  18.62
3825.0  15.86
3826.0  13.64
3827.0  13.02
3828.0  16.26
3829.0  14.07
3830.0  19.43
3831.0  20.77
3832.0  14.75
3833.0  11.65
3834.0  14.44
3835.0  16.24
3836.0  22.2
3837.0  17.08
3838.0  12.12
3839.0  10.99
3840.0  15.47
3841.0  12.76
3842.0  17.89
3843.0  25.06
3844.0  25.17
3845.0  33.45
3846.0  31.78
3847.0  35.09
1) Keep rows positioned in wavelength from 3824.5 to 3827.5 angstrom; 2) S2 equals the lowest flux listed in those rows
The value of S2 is 13.02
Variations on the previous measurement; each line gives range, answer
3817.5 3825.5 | 13.88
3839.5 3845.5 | 12.76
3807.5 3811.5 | 31.74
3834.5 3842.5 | 10.99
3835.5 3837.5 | 17.08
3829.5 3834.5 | 11.65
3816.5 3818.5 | 21.94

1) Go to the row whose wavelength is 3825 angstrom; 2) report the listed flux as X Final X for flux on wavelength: 15.86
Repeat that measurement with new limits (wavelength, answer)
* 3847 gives 35.09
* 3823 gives 26.14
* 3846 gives 31.78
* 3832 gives 14.75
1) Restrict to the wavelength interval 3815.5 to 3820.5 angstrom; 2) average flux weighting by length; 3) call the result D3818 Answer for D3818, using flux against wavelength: 21.9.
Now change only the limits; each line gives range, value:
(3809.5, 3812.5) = 43.1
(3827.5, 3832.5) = 17.1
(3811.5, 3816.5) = 24.6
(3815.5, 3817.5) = 19.9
